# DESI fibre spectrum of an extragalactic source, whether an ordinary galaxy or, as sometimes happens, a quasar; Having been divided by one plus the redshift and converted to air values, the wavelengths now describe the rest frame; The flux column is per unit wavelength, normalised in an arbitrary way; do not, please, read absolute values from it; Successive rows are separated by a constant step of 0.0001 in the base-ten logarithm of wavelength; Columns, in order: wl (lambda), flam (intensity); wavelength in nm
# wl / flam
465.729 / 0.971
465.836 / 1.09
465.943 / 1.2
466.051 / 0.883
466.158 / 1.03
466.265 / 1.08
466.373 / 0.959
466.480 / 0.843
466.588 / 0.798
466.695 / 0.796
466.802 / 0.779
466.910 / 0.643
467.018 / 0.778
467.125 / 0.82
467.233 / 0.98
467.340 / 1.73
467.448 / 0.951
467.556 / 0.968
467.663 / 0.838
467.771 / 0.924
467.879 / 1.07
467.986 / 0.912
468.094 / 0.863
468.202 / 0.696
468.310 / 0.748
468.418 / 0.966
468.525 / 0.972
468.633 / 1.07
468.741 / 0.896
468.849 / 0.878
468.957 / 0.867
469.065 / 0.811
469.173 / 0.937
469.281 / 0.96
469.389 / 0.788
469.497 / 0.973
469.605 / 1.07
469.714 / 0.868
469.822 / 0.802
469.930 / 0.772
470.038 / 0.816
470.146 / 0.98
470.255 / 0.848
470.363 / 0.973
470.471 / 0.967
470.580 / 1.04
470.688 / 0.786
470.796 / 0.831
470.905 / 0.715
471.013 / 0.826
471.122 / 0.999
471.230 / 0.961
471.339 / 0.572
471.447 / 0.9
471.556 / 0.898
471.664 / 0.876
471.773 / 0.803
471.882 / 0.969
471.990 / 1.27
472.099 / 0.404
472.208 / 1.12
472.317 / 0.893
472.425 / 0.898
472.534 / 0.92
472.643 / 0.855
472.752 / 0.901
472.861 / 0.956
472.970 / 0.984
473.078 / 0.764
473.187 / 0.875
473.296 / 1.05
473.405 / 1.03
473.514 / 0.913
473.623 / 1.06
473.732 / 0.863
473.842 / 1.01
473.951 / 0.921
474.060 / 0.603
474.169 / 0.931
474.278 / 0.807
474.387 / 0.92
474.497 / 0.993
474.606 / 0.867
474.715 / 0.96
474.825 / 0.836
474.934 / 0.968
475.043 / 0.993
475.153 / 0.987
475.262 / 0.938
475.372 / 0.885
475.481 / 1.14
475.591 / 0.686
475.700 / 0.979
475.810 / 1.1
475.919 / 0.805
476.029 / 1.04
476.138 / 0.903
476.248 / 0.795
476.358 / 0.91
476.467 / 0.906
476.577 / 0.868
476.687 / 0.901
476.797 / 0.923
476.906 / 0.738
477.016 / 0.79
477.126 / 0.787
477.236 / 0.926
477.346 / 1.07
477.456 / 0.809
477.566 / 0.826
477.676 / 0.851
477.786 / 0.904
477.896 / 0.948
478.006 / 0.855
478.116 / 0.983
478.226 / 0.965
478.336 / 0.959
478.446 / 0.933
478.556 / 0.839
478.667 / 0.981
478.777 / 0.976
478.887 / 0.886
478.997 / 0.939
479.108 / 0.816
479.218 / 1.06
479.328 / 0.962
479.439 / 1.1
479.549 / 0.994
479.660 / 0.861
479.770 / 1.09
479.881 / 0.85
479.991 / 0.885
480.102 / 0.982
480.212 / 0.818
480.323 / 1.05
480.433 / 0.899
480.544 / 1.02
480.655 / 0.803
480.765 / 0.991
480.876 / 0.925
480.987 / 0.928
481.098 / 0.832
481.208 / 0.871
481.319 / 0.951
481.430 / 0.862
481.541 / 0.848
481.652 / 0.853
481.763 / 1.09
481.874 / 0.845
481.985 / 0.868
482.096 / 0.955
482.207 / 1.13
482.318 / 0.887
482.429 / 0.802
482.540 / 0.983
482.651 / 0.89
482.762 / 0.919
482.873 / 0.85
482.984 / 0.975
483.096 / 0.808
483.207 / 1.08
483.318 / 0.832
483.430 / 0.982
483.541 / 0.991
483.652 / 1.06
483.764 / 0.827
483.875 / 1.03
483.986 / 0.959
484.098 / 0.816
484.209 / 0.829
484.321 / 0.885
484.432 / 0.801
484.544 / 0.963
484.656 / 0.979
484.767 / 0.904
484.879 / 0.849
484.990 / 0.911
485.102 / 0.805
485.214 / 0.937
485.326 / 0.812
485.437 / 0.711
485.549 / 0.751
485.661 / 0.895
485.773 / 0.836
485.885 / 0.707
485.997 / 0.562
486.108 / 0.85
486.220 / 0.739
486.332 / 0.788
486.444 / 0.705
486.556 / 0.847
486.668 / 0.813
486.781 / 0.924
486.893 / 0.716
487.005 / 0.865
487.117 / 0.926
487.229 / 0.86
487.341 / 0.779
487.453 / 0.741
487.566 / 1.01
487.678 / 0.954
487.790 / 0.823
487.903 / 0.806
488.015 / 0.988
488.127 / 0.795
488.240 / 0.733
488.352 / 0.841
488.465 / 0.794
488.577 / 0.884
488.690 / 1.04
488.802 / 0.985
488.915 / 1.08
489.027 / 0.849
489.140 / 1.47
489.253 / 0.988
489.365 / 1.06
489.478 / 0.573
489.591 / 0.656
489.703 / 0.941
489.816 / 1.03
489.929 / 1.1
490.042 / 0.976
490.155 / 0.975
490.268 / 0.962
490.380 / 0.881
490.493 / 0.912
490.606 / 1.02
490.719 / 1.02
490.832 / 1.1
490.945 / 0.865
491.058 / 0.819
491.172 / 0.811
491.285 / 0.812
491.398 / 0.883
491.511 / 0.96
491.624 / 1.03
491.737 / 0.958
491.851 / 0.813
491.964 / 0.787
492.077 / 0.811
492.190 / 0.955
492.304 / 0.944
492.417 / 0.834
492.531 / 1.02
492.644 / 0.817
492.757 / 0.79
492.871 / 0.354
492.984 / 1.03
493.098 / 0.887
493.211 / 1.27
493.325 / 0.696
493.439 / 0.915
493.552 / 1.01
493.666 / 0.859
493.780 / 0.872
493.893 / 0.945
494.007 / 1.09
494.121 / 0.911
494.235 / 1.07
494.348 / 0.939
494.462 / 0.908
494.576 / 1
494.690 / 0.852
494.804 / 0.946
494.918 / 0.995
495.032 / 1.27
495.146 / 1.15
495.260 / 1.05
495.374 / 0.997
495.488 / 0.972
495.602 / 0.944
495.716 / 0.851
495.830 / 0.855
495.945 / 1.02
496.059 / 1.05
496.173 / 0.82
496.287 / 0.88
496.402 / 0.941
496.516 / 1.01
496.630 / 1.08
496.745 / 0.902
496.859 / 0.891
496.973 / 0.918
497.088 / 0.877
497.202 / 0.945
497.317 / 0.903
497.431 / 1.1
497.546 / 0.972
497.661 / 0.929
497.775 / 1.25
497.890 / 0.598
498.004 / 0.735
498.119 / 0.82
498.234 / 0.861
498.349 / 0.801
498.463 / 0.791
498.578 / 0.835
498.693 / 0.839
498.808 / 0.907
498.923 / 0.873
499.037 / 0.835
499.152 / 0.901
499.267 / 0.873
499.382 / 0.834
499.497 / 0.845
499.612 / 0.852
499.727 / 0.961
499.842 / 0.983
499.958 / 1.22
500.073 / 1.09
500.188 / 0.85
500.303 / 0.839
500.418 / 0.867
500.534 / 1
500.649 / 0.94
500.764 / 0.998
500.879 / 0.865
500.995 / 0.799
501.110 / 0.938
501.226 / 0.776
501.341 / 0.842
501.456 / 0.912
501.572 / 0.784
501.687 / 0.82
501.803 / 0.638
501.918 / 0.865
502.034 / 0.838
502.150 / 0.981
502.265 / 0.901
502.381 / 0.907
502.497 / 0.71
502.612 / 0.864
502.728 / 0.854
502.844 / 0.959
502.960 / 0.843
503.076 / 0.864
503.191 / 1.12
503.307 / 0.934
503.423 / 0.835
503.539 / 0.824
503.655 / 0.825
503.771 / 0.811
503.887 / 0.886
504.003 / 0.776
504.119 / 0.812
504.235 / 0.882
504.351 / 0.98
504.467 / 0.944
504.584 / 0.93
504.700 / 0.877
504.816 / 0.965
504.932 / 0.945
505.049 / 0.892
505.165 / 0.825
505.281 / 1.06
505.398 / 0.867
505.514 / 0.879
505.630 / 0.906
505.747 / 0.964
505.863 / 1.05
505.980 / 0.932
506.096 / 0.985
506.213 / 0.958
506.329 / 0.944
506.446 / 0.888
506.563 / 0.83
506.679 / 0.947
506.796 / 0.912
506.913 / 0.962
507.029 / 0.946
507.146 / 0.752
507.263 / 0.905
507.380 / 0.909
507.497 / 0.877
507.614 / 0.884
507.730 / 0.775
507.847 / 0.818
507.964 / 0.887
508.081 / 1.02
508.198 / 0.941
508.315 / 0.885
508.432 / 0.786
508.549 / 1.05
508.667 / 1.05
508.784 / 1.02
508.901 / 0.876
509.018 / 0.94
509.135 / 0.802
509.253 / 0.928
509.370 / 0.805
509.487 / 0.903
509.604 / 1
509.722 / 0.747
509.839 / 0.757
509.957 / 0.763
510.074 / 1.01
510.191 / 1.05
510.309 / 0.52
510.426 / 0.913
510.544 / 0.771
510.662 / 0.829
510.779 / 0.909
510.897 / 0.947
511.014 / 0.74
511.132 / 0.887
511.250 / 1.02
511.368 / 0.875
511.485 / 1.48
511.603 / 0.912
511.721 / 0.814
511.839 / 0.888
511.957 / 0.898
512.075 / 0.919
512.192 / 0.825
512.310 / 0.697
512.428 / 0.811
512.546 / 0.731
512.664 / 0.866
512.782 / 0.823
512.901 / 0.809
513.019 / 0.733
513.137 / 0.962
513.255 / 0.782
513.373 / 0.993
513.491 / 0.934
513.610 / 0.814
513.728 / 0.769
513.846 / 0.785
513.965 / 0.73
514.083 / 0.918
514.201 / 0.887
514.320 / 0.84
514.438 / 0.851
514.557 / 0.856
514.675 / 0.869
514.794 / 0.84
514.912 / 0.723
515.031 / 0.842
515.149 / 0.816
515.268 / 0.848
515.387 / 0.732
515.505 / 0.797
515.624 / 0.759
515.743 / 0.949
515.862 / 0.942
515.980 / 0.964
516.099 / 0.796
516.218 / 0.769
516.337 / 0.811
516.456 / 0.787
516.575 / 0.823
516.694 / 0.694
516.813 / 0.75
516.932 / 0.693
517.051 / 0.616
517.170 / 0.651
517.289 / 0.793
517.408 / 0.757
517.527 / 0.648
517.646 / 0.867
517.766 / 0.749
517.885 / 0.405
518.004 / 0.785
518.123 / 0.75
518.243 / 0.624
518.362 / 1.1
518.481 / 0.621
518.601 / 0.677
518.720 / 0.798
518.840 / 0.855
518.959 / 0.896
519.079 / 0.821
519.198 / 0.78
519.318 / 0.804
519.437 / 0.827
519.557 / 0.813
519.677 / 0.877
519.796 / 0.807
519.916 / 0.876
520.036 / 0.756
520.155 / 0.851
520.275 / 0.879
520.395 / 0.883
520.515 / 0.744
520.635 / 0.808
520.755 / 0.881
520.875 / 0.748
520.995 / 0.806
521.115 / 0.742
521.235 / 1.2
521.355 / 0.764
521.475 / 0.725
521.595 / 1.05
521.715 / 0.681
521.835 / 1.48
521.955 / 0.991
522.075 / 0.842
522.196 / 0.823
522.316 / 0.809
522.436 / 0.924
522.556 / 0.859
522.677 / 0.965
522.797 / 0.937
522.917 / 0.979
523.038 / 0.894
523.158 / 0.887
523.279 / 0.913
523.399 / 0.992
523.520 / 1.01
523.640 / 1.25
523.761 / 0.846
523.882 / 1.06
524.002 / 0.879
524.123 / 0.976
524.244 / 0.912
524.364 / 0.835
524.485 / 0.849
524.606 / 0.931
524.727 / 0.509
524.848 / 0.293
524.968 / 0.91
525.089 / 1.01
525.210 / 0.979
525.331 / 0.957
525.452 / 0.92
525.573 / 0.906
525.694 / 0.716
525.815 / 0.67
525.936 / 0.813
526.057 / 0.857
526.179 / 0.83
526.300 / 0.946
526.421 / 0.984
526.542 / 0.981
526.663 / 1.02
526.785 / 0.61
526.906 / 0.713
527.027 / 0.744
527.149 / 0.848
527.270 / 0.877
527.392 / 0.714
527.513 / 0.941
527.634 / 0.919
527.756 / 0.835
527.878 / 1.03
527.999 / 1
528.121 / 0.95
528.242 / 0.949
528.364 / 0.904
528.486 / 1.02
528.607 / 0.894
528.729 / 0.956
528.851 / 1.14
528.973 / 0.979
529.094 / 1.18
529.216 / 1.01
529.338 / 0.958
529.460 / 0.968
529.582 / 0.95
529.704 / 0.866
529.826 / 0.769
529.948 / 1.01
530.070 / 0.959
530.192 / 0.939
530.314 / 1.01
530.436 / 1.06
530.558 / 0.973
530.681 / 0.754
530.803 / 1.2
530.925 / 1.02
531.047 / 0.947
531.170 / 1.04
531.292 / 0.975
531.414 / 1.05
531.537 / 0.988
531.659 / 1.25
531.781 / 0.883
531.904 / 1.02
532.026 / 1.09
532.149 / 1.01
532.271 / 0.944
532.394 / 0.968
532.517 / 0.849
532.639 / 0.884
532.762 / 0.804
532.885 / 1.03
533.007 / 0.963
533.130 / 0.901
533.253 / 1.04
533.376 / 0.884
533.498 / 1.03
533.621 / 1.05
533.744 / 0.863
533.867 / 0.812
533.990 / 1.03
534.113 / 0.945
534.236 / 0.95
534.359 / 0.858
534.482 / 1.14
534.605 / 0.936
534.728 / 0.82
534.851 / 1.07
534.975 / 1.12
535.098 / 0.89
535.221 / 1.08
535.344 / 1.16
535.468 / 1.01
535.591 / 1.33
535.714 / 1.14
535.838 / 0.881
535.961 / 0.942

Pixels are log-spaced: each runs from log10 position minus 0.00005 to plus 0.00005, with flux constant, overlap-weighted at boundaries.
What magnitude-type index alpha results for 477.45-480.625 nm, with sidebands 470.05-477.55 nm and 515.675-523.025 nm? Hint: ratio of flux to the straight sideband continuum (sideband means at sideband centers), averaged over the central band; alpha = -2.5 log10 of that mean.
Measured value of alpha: -0.05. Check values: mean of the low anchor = 0.902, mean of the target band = 0.933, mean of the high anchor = 0.825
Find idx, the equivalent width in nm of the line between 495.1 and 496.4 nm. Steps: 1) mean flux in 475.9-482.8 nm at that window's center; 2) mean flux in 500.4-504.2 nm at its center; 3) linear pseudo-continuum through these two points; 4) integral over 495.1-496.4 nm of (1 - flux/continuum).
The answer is -0.12 nm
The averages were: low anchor 0.915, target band 0.96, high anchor 0.866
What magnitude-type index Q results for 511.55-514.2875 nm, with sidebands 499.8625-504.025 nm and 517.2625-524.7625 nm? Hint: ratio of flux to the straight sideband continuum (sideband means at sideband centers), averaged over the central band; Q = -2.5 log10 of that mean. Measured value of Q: 0.04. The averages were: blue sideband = 0.884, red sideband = 0.856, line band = 0.839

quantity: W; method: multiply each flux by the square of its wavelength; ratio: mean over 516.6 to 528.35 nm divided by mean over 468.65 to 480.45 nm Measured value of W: 1.1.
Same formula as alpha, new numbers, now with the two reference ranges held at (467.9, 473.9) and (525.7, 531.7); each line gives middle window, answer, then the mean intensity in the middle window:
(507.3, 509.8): 0.028 mag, 0.899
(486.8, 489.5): 0.008 mag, 0.903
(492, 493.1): 0.089 mag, 0.841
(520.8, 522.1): 0.021 mag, 0.914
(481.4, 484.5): -0.012 mag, 0.917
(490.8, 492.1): 0.032 mag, 0.885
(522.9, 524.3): -0.038 mag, 0.966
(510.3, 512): 0.024 mag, 0.904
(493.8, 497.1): -0.064 mag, 0.97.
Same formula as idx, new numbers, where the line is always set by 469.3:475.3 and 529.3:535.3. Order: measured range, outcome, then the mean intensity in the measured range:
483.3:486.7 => 0.239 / 0.851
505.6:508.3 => 0.083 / 0.912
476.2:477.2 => 0.064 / 0.848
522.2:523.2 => 0.060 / 0.903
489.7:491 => -0.087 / 0.984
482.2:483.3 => -0.009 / 0.921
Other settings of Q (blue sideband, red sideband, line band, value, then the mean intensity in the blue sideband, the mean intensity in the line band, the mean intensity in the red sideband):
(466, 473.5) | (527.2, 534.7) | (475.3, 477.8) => 0.02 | 0.904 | 0.893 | 0.964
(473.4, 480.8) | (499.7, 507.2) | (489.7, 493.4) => 0.00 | 0.92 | 0.91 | 0.901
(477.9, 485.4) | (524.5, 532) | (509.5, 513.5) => 0.06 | 0.922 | 0.871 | 0.919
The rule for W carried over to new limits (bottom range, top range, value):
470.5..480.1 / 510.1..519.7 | 1.06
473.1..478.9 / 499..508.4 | 1.10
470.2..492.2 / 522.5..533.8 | 1.24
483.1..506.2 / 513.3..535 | 1.10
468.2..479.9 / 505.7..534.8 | 1.18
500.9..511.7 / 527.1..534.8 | 1.18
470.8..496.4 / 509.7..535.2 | 1.14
